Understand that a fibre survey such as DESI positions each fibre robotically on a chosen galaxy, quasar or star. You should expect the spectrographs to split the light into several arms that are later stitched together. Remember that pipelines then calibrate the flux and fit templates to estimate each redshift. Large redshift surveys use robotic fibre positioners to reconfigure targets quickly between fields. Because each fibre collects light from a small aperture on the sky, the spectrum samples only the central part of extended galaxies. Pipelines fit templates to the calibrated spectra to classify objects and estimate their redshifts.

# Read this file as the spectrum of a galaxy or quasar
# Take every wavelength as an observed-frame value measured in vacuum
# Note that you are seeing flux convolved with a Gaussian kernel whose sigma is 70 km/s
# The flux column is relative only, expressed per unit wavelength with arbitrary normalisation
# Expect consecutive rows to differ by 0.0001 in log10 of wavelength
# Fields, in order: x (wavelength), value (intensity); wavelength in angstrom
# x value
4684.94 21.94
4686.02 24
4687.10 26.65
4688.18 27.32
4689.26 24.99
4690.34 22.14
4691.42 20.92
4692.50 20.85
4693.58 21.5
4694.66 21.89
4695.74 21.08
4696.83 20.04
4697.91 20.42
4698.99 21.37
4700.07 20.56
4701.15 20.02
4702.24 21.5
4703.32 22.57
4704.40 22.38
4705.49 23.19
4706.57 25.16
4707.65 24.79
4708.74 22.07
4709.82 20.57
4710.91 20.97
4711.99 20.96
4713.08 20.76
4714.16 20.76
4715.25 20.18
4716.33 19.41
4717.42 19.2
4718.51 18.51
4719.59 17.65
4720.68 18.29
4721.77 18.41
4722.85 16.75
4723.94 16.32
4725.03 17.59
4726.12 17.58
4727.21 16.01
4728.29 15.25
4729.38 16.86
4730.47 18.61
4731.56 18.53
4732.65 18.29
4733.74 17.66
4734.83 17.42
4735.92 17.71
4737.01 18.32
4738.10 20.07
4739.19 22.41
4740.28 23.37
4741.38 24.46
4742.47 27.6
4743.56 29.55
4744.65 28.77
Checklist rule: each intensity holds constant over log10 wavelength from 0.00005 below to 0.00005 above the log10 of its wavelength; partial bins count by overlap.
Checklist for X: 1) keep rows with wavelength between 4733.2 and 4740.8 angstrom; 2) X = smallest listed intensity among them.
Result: 17.42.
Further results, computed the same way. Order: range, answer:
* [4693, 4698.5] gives 20.04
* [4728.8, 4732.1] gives 16.86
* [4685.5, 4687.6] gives 24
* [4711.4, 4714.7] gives 20.76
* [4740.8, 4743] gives 24.46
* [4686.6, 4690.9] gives 22.14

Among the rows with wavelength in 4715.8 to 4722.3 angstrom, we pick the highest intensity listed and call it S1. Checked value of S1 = 19.41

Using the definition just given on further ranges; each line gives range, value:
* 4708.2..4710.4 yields 22.07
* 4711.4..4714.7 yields 20.96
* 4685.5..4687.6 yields 26.65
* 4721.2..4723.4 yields 18.41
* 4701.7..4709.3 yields 25.16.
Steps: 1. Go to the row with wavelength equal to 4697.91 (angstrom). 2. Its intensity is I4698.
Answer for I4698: 20.42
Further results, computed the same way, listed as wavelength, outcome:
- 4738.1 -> 20.07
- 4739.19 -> 22.41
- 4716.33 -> 19.41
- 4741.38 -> 24.46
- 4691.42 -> 20.92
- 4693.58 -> 21.5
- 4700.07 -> 20.56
